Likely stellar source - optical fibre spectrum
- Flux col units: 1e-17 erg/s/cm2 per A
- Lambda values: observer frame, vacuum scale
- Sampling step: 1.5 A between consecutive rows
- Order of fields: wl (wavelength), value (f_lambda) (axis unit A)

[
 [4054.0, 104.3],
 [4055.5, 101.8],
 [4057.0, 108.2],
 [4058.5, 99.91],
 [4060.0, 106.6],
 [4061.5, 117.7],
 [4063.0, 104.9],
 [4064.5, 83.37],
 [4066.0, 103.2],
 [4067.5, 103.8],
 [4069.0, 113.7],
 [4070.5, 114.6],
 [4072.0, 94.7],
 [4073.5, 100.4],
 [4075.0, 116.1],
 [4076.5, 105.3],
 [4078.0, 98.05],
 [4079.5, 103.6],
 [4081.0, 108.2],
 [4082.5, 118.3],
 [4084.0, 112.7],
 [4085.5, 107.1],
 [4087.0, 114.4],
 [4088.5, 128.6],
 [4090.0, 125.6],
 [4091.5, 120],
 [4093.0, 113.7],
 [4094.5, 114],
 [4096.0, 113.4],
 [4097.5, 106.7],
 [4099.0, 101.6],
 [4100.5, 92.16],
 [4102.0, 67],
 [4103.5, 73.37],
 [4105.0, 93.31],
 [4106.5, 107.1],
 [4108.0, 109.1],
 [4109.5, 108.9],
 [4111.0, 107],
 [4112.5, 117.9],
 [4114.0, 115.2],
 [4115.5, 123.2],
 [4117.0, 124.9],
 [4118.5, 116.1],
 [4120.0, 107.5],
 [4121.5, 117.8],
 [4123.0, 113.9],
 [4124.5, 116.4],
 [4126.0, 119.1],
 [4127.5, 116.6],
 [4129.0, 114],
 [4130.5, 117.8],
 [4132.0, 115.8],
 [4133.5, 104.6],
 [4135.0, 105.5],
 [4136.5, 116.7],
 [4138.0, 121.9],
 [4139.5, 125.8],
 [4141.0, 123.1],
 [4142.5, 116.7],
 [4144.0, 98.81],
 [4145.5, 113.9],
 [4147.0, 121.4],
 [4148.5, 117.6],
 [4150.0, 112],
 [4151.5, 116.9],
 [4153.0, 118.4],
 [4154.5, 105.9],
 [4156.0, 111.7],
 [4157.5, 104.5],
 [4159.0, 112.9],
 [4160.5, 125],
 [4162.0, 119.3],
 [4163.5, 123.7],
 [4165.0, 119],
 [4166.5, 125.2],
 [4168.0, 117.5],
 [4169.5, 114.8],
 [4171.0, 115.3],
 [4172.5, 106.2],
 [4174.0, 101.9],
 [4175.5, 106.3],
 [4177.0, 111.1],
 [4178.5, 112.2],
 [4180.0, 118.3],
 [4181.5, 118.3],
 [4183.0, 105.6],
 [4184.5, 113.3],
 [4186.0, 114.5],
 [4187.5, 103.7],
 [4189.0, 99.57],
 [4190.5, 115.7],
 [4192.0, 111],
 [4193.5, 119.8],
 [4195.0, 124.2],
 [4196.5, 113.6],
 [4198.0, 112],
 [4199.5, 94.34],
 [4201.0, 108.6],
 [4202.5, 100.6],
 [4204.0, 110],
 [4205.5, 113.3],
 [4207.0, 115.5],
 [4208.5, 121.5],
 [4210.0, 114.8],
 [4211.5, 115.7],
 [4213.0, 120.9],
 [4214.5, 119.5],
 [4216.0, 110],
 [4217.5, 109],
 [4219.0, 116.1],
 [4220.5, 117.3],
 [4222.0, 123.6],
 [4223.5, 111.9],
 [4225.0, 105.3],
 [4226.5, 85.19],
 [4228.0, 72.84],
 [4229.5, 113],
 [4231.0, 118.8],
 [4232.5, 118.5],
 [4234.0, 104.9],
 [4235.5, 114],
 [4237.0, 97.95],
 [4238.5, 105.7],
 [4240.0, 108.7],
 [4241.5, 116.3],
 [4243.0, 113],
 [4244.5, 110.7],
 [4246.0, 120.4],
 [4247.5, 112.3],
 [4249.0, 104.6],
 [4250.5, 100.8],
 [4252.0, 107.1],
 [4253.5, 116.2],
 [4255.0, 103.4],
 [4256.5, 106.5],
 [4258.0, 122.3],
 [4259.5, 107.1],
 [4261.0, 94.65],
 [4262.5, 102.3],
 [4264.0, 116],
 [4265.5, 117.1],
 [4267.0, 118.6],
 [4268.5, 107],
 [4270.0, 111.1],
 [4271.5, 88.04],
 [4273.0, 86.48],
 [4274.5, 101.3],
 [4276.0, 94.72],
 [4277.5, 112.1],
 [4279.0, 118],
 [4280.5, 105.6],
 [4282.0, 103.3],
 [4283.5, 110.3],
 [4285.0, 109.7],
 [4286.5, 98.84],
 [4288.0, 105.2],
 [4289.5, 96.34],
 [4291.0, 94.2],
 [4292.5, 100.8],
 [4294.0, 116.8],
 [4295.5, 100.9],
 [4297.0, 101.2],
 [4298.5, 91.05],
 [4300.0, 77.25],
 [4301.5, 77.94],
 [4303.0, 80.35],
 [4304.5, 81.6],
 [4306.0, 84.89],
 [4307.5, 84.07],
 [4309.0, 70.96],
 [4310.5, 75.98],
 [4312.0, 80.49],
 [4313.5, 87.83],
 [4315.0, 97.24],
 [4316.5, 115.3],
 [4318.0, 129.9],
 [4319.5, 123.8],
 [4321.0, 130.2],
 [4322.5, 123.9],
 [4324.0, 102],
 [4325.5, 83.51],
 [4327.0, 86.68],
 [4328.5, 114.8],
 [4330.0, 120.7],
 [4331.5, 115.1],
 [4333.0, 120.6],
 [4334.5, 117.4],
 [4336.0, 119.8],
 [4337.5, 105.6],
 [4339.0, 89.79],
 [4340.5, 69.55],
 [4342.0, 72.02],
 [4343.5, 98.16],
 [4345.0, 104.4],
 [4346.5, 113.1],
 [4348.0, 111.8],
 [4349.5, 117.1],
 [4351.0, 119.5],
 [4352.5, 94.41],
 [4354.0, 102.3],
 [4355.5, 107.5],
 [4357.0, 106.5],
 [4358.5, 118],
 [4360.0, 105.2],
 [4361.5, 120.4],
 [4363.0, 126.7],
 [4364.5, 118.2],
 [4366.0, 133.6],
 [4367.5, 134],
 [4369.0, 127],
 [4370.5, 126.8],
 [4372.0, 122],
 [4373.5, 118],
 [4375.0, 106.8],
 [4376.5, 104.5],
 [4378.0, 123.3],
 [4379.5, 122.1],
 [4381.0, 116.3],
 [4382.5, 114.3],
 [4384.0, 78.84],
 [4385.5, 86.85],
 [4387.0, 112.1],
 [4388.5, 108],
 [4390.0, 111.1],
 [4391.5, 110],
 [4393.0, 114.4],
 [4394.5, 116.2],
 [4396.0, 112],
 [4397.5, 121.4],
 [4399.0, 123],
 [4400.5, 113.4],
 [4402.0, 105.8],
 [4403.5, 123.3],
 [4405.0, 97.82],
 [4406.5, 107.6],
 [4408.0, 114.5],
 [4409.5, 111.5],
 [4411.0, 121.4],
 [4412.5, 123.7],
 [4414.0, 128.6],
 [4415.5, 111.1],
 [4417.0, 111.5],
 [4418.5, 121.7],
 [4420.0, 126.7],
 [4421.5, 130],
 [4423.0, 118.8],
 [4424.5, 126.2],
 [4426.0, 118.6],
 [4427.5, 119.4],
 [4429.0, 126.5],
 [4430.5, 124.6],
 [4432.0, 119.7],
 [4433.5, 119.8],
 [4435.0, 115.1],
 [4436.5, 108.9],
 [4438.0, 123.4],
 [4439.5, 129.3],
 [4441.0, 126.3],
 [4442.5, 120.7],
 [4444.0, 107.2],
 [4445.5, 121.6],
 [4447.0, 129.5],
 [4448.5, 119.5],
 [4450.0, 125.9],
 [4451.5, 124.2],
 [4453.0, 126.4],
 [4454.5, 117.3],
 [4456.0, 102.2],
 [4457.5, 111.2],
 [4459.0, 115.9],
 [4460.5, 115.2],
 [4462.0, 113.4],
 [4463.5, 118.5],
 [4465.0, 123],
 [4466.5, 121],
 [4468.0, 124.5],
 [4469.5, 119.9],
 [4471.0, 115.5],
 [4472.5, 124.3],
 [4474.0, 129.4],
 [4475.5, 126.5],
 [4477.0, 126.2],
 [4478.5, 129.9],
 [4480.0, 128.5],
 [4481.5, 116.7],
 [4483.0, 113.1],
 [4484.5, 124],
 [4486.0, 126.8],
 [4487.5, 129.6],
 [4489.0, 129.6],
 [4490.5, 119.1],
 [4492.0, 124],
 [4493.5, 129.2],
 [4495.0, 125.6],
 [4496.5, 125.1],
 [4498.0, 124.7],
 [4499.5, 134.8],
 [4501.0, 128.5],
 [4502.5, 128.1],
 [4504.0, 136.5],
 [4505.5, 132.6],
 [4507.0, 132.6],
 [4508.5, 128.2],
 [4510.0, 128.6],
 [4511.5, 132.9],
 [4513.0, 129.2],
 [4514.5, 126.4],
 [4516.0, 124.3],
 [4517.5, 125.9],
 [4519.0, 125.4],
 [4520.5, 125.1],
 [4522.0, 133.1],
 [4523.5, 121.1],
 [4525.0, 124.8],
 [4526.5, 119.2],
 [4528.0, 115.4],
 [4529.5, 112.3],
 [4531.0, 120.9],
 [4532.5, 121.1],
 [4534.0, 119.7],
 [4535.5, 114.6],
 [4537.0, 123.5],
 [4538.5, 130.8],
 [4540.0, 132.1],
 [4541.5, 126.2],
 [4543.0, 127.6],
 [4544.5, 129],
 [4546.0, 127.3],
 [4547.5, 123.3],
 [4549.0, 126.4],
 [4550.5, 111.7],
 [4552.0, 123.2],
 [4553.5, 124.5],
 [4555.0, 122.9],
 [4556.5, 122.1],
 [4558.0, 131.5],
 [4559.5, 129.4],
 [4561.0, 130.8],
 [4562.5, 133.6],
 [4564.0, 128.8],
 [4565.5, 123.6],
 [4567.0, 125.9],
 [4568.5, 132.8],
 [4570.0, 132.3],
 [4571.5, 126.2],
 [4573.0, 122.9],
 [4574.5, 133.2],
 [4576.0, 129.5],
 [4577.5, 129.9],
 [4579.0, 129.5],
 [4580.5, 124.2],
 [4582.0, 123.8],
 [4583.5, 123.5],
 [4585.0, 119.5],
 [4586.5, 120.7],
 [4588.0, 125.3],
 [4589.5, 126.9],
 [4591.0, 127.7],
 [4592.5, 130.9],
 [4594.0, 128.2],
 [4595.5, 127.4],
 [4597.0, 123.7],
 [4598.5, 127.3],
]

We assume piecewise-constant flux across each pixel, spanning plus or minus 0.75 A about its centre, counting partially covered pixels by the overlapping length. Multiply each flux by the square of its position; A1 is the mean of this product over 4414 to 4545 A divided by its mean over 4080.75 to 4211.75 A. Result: 1.28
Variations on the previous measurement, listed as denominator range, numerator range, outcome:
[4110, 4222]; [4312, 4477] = 1.12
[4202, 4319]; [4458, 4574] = 1.35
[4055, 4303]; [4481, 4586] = 1.36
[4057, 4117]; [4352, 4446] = 1.26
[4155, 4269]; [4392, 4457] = 1.18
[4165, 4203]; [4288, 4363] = 0.97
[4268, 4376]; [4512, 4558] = 1.30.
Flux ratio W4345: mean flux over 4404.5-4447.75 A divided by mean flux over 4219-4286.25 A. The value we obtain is 1.1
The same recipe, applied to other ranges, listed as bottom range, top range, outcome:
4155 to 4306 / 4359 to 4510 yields 1.11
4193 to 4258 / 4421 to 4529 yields 1.12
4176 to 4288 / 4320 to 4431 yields 1.03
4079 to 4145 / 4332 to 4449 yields 1.03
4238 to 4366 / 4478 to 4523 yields 1.22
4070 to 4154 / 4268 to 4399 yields 0.95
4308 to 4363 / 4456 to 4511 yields 1.18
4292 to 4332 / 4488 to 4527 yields 1.30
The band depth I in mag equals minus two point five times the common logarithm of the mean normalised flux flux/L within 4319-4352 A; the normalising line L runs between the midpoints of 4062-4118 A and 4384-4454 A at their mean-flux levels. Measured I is 0.076 mag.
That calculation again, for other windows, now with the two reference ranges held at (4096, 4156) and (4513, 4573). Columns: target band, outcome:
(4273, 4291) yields 0.12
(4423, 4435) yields 0.00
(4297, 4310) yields 0.38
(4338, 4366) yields 0.12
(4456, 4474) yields 0.04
